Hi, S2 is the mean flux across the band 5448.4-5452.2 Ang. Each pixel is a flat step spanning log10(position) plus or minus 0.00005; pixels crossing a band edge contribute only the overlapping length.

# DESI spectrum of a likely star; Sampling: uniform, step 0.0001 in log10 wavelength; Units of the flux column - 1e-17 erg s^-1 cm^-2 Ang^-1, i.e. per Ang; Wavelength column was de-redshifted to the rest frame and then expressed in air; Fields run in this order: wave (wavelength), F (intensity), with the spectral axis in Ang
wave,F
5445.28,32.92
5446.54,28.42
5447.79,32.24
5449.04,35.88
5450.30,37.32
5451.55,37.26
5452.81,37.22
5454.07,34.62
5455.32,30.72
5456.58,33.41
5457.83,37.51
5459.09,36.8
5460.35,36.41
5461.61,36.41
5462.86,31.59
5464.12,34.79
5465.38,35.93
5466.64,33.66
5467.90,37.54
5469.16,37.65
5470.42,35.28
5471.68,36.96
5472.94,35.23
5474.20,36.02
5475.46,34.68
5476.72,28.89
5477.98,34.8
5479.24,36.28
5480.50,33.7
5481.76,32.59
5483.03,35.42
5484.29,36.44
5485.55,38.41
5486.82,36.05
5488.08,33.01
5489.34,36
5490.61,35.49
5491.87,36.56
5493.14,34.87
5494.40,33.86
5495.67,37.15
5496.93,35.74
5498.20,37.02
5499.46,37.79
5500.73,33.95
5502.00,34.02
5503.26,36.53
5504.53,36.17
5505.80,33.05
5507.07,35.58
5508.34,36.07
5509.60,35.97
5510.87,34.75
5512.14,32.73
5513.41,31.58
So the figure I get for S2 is 36.8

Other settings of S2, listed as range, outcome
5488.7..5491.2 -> 35.7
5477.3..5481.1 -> 34.9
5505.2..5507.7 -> 34.3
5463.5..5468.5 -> 35.4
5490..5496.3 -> 35.6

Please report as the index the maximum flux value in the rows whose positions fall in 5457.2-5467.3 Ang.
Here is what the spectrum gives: 37.51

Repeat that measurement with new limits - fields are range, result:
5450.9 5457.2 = 37.26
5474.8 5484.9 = 36.44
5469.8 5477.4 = 36.96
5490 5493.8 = 36.56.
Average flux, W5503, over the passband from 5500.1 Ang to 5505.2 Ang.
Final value 35.1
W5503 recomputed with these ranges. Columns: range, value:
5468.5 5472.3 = 36.6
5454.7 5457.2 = 32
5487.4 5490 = 34.6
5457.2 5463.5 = 35.8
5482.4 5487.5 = 36.6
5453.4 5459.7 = 34.6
